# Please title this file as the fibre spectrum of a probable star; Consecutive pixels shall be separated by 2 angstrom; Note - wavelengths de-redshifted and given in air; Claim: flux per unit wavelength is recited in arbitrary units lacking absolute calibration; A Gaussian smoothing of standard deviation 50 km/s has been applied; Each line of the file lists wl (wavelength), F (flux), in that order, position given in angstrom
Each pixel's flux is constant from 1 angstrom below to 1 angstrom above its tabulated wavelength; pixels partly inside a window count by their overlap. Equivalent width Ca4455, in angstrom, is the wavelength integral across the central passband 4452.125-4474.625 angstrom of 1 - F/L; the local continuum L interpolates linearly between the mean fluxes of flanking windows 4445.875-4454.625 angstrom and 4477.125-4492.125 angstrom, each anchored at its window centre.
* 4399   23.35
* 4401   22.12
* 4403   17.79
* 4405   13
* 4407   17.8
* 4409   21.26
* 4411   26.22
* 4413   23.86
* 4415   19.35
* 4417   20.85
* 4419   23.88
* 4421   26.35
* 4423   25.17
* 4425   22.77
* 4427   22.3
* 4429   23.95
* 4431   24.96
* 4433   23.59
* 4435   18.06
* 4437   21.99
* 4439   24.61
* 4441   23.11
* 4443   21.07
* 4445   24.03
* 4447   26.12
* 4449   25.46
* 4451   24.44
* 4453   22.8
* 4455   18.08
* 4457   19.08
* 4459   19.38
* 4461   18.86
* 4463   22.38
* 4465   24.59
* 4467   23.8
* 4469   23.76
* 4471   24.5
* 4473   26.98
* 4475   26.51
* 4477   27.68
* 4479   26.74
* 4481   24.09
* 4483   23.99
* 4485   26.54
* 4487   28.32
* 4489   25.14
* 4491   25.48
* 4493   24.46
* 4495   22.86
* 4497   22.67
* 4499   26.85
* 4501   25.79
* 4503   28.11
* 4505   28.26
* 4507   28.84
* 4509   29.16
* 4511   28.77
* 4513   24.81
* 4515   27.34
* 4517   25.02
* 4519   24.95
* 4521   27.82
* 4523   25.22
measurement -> 2.31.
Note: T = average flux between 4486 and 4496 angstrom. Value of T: 25.3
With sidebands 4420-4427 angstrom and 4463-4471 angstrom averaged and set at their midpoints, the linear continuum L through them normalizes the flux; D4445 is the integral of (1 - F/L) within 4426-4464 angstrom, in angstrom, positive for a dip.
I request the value 2.9 angstrom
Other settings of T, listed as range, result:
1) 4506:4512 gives 28.9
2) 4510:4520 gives 26.2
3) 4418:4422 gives 25.1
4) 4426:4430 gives 23.1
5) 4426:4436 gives 22.6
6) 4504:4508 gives 28.6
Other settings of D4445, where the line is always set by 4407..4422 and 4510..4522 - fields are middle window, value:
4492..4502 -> 0.48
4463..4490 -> -0.49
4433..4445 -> 0.78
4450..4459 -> 1.23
